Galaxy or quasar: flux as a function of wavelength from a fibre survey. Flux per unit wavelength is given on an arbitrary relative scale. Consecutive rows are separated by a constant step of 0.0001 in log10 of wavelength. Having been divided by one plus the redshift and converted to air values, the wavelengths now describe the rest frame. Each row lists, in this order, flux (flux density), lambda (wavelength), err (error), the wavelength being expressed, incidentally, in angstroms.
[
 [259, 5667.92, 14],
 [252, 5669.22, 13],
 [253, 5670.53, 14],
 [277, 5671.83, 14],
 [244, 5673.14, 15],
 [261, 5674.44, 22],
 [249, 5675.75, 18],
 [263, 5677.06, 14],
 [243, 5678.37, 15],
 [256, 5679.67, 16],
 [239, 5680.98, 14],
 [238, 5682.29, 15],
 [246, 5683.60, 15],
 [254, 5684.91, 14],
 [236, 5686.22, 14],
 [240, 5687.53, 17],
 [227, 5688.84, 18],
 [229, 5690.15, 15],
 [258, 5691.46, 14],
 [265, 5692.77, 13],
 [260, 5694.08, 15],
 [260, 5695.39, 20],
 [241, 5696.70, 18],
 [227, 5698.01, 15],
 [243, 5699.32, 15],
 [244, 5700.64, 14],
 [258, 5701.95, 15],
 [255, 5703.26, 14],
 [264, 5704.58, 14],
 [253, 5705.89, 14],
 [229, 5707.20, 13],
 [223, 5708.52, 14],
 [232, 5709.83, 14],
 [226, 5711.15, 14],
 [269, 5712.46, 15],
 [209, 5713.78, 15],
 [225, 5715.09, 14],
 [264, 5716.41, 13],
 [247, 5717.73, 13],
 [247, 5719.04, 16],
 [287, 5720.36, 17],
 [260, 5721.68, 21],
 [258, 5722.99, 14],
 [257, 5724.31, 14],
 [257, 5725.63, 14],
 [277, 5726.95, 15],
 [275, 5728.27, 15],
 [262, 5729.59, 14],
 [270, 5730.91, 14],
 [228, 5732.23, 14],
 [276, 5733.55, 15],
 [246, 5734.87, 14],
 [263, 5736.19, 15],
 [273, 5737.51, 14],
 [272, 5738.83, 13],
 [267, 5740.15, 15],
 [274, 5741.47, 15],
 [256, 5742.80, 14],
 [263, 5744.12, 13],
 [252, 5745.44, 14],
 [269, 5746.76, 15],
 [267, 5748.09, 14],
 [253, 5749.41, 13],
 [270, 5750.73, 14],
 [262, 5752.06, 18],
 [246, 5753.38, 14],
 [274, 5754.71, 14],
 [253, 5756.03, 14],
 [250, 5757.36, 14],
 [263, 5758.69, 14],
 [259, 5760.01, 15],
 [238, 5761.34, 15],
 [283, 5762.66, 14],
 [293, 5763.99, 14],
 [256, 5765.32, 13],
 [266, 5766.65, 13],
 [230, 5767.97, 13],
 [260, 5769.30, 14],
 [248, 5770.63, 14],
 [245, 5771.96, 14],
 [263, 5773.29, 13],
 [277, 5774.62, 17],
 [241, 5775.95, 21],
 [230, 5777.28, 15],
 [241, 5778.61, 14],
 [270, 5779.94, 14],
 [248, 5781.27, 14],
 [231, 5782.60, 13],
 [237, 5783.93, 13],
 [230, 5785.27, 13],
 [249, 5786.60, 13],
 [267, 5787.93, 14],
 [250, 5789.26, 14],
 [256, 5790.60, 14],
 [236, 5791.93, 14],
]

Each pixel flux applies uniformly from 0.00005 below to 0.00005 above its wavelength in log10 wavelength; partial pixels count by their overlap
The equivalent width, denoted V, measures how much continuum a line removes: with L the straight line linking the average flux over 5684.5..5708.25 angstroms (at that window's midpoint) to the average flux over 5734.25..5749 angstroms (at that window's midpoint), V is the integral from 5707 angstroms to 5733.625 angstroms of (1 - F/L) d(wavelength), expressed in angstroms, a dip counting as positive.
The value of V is 0.5 angstroms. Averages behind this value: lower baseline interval 246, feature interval 251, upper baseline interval 264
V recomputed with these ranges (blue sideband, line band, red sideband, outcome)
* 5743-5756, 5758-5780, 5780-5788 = -0.4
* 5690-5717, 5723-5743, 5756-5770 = -0.9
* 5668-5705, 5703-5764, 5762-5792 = -1.4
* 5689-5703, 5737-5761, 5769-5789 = -1.3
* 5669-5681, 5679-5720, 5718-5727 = 2.2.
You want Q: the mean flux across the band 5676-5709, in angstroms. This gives 246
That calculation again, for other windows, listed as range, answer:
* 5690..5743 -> 254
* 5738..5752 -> 264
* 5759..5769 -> 261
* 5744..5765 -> 262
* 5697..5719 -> 242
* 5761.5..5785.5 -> 253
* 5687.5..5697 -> 248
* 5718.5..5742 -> 264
